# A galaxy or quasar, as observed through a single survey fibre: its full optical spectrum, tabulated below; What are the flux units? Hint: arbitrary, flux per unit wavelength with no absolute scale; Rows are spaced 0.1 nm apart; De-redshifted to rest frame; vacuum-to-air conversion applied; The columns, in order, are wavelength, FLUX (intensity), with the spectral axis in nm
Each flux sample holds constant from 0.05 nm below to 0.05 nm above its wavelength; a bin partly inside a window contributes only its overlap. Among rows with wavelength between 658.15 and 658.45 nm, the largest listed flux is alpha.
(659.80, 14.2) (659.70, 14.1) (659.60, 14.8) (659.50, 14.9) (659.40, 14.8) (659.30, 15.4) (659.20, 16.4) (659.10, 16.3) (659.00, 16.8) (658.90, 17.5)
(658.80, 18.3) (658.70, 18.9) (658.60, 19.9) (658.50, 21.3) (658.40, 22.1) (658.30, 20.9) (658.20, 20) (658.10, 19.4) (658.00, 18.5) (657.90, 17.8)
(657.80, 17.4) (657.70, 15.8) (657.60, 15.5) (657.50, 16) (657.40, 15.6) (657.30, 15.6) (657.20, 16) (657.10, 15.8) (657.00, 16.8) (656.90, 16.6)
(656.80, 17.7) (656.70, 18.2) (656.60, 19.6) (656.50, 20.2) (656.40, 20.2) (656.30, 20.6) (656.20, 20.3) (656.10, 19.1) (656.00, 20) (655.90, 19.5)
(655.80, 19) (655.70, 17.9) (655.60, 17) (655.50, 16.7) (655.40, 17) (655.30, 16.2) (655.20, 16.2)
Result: 22.1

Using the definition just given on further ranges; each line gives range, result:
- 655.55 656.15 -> 20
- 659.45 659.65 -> 14.9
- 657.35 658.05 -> 18.5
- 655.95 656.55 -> 20.6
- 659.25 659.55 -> 15.4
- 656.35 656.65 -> 20.2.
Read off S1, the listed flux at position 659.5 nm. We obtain 14.9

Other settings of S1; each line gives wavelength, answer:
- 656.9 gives 16.6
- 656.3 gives 20.6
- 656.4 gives 20.2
